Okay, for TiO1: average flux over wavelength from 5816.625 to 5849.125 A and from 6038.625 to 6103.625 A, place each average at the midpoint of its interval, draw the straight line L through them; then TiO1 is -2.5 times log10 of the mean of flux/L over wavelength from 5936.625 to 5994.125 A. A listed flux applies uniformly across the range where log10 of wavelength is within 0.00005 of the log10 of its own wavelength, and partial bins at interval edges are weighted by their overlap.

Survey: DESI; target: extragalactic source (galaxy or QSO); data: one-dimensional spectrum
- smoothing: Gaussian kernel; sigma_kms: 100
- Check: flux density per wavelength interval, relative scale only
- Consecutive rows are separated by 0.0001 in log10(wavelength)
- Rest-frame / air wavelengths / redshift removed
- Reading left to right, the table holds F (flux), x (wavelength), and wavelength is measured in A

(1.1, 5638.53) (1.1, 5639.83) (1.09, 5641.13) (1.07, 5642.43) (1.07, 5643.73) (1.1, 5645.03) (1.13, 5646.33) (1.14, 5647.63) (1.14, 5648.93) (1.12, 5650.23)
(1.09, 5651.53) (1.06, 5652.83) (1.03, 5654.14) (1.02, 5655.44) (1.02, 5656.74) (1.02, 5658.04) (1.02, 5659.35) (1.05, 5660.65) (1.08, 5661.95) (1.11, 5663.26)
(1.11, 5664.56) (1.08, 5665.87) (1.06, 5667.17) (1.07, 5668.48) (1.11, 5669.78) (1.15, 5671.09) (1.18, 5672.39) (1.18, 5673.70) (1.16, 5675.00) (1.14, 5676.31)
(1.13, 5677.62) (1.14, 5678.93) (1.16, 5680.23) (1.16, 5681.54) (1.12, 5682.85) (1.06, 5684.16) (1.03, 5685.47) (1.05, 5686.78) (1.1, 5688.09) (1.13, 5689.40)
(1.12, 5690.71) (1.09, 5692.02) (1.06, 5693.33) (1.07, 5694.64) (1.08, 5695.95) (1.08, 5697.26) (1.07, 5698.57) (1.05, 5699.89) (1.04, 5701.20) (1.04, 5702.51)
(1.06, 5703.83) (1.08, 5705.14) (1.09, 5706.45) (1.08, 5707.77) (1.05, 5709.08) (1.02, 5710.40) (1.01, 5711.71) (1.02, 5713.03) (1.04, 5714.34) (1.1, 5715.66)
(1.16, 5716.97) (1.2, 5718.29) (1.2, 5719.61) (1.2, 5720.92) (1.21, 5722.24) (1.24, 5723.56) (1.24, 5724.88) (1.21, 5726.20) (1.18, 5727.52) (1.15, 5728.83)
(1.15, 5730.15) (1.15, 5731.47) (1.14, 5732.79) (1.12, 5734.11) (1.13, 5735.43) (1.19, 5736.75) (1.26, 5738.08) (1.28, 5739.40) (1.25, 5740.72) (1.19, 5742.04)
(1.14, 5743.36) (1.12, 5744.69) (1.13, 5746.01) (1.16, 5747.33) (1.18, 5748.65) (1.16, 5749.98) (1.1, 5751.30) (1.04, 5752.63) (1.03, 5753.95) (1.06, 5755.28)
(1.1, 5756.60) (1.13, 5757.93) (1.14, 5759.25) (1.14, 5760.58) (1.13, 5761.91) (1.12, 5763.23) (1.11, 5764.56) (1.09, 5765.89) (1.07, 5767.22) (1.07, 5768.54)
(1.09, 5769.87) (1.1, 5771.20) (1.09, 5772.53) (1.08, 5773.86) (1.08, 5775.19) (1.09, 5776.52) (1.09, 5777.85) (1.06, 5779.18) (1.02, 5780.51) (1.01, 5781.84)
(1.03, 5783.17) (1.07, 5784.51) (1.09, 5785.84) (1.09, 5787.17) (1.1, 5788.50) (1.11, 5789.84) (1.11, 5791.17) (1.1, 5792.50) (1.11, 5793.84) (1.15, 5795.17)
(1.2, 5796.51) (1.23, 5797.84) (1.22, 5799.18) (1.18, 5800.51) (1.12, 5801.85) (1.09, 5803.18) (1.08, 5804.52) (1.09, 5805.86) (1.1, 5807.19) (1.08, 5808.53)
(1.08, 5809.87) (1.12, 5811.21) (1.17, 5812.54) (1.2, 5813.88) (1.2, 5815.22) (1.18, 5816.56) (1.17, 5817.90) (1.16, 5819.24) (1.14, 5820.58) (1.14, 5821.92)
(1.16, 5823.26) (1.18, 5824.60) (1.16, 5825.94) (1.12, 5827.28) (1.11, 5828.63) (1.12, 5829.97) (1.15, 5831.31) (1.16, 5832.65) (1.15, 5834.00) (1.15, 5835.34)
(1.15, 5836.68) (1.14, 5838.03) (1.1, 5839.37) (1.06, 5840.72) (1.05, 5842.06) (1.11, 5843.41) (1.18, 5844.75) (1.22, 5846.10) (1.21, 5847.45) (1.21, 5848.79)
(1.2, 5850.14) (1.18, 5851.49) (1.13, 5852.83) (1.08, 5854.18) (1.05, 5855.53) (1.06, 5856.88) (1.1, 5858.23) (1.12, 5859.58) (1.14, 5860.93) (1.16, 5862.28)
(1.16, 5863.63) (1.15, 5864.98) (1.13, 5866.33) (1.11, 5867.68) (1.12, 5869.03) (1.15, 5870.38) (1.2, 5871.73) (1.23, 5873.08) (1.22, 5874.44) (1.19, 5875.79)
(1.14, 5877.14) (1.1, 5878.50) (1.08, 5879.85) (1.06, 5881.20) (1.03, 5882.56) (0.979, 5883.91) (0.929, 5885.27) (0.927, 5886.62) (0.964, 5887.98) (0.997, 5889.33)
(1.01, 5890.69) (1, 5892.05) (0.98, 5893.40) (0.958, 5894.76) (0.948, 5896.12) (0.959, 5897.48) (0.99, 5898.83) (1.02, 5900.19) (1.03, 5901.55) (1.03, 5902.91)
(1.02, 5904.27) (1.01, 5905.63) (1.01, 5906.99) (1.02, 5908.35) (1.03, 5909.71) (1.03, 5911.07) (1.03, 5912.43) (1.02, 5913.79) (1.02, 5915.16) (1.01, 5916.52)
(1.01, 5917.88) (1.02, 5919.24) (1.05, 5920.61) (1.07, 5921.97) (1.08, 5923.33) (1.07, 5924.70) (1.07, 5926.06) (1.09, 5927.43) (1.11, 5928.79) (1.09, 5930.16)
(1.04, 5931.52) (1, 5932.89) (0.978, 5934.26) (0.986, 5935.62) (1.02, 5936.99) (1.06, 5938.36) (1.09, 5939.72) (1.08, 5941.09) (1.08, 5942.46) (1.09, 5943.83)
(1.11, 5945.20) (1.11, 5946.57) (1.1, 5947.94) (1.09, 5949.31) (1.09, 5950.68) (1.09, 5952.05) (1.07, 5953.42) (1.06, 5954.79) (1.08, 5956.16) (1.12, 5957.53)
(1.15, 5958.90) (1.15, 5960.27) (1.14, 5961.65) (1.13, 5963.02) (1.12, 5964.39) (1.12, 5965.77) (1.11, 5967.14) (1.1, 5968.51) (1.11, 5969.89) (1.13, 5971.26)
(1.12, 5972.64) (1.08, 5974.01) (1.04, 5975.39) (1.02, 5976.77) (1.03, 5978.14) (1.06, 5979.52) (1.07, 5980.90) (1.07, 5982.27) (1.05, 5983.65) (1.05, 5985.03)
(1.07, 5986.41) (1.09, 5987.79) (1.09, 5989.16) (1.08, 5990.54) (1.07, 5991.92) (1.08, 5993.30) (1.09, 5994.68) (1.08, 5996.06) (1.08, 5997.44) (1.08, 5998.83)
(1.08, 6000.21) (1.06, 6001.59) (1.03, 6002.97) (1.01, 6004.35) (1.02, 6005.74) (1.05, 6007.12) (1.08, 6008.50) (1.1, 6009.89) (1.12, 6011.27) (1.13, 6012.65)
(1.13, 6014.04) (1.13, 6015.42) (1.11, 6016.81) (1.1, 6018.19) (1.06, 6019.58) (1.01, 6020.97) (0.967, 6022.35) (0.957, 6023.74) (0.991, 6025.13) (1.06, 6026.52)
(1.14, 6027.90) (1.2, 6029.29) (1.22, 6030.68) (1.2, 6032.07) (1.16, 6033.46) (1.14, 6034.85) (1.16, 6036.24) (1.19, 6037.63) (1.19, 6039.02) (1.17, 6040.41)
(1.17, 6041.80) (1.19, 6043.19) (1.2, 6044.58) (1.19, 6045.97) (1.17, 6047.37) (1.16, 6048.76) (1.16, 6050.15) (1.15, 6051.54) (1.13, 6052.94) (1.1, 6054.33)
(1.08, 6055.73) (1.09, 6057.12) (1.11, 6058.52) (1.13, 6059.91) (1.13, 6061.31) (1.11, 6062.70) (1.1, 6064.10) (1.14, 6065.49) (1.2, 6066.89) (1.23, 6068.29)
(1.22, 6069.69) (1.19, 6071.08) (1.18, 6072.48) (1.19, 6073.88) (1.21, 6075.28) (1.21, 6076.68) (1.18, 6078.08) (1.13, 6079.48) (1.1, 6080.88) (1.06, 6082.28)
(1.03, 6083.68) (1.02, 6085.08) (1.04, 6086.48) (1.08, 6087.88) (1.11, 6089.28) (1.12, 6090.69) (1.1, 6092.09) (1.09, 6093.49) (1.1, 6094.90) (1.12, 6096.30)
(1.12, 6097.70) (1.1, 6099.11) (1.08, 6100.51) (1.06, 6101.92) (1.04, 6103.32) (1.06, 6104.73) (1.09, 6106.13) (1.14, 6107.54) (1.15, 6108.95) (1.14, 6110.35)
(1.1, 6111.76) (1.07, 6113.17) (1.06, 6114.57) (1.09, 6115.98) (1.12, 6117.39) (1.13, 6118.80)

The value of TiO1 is 0.05 mag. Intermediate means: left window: 1.15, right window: 1.13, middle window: 1.09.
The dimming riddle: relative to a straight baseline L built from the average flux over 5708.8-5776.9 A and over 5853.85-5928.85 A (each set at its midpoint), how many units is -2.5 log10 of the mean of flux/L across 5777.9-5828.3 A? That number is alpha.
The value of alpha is -0.02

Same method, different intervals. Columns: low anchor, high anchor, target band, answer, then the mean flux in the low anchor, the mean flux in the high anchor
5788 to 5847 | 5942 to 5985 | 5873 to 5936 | 0.079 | 1.14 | 1.09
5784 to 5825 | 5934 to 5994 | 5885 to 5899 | 0.144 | 1.14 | 1.08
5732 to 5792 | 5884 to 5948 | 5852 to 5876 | -0.081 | 1.11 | 1.03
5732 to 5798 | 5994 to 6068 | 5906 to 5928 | 0.077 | 1.12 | 1.11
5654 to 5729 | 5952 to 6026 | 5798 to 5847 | -0.047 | 1.1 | 1.08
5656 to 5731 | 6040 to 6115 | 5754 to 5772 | 0.008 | 1.11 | 1.13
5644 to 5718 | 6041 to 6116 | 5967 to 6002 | 0.039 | 1.09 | 1.12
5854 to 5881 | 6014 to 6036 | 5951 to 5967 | 0.002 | 1.13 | 1.1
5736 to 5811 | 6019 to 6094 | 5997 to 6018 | 0.046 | 1.12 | 1.13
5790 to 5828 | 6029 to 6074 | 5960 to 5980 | 0.057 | 1.14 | 1.16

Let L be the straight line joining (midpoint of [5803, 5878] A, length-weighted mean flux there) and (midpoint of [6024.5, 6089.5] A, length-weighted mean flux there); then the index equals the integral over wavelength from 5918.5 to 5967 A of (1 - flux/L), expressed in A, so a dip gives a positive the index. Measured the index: 2.6 A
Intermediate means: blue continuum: 1.14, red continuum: 1.14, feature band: 1.08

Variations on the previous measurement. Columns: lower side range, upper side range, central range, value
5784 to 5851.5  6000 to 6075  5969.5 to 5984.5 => 0.78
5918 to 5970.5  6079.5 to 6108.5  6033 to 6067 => -2.01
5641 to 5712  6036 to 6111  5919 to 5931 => 0.44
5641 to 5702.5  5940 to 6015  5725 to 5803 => -2.52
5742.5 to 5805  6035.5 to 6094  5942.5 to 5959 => 0.49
